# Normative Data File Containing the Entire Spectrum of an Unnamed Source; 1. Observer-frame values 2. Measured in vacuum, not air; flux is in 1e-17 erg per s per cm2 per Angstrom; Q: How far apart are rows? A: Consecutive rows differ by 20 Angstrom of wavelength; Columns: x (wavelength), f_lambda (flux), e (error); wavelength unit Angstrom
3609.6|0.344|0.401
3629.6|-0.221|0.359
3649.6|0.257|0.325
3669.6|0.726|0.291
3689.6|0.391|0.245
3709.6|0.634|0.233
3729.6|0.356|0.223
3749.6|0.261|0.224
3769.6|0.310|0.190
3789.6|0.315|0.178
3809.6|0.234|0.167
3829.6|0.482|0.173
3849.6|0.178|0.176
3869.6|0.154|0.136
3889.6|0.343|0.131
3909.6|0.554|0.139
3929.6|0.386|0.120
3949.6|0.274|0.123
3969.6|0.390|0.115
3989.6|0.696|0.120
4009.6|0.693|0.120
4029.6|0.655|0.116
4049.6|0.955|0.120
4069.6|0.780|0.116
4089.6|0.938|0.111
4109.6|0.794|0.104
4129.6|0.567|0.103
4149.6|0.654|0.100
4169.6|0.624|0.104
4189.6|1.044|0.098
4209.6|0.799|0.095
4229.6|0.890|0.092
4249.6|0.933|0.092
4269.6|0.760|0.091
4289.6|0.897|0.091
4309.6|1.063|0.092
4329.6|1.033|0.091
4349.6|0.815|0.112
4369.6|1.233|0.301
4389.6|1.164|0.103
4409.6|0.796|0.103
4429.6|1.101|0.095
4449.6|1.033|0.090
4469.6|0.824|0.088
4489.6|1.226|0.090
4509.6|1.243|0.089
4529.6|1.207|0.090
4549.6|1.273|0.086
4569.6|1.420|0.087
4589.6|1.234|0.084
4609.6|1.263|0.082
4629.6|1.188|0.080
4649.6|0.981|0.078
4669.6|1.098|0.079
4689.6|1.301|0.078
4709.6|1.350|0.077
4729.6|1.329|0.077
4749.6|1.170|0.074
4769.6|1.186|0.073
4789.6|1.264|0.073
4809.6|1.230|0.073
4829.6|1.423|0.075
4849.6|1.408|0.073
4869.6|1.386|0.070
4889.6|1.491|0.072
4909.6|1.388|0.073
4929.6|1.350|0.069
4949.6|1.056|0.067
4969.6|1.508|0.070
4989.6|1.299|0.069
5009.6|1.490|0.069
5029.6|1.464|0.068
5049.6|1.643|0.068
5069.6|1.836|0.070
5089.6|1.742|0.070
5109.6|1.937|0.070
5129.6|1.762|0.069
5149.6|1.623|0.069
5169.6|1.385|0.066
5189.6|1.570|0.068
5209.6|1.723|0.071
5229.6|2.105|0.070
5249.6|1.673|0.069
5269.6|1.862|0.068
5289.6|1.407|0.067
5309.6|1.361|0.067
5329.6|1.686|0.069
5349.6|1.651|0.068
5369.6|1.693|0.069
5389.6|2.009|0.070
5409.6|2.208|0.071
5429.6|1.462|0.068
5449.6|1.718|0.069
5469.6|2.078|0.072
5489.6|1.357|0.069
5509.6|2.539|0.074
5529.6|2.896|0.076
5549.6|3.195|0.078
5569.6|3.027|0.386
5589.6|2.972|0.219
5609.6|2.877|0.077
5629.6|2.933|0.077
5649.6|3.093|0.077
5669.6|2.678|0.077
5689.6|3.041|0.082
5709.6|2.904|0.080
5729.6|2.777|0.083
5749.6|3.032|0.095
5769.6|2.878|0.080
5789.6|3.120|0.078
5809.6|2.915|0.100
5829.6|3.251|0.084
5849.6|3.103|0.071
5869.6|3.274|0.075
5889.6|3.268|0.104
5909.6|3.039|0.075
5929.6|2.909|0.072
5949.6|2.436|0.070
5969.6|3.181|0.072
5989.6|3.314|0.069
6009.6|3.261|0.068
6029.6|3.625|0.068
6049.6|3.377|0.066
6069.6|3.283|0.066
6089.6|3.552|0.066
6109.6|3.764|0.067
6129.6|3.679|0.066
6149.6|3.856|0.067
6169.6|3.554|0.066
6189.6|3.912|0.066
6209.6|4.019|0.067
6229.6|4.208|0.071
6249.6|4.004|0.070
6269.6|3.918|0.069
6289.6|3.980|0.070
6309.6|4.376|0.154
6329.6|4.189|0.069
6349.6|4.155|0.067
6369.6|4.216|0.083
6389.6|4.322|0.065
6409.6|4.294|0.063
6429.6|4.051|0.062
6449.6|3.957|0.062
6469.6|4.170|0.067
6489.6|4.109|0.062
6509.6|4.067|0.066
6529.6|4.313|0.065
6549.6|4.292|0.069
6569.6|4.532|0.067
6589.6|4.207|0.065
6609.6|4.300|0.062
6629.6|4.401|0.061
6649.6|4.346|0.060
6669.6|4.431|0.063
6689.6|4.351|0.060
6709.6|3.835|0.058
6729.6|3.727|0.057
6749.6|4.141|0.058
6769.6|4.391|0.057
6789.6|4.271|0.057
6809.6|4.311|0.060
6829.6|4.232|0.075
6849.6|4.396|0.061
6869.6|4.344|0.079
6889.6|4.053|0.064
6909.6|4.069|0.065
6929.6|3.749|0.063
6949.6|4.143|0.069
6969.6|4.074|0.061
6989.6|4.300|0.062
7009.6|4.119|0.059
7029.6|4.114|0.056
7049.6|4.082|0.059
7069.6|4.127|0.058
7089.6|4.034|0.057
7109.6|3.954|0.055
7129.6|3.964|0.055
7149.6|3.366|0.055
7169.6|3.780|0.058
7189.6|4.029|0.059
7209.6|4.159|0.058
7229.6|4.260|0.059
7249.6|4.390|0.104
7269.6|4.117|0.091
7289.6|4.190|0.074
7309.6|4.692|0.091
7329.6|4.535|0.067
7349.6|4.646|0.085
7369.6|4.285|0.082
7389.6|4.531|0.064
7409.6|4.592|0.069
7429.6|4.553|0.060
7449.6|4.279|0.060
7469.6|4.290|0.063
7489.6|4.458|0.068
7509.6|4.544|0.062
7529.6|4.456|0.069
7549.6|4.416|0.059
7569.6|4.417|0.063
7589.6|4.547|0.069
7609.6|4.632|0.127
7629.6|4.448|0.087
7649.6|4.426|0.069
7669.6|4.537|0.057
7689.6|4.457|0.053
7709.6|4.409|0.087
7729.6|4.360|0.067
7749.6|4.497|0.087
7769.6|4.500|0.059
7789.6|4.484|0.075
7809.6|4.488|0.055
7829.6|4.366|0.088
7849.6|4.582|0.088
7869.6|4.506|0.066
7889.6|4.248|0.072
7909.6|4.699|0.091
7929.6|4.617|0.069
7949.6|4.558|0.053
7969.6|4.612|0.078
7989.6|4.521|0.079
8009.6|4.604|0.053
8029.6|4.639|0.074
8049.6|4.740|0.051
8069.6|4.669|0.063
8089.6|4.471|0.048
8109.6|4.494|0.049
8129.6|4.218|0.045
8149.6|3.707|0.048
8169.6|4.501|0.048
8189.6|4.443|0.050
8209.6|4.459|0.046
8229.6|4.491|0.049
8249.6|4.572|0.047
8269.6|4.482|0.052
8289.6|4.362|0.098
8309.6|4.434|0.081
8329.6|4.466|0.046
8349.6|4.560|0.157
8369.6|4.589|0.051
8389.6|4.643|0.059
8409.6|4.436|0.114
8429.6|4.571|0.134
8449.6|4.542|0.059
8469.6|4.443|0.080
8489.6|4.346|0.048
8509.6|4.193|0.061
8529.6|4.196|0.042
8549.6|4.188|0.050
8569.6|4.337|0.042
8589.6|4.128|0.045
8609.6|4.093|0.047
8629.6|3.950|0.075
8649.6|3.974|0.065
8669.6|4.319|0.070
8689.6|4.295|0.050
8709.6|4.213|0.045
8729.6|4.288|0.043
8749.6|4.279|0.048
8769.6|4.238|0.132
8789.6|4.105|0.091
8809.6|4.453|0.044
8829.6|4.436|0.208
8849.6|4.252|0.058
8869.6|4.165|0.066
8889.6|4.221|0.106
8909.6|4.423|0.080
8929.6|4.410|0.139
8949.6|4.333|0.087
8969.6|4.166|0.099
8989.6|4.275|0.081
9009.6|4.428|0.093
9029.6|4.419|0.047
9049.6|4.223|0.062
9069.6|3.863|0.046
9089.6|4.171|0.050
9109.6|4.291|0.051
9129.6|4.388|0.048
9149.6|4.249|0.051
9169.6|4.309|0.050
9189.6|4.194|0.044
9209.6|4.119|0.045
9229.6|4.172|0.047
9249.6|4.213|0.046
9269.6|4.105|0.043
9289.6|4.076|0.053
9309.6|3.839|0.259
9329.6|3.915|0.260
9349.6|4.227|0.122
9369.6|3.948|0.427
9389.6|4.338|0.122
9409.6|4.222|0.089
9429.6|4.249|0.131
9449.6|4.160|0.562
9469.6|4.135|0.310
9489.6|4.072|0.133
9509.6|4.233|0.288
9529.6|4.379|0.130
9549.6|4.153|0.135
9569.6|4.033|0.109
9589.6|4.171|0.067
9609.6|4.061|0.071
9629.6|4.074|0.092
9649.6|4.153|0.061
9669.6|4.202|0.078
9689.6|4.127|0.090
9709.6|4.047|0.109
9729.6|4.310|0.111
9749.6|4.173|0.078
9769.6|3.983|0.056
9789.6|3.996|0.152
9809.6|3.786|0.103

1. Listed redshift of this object 0.382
